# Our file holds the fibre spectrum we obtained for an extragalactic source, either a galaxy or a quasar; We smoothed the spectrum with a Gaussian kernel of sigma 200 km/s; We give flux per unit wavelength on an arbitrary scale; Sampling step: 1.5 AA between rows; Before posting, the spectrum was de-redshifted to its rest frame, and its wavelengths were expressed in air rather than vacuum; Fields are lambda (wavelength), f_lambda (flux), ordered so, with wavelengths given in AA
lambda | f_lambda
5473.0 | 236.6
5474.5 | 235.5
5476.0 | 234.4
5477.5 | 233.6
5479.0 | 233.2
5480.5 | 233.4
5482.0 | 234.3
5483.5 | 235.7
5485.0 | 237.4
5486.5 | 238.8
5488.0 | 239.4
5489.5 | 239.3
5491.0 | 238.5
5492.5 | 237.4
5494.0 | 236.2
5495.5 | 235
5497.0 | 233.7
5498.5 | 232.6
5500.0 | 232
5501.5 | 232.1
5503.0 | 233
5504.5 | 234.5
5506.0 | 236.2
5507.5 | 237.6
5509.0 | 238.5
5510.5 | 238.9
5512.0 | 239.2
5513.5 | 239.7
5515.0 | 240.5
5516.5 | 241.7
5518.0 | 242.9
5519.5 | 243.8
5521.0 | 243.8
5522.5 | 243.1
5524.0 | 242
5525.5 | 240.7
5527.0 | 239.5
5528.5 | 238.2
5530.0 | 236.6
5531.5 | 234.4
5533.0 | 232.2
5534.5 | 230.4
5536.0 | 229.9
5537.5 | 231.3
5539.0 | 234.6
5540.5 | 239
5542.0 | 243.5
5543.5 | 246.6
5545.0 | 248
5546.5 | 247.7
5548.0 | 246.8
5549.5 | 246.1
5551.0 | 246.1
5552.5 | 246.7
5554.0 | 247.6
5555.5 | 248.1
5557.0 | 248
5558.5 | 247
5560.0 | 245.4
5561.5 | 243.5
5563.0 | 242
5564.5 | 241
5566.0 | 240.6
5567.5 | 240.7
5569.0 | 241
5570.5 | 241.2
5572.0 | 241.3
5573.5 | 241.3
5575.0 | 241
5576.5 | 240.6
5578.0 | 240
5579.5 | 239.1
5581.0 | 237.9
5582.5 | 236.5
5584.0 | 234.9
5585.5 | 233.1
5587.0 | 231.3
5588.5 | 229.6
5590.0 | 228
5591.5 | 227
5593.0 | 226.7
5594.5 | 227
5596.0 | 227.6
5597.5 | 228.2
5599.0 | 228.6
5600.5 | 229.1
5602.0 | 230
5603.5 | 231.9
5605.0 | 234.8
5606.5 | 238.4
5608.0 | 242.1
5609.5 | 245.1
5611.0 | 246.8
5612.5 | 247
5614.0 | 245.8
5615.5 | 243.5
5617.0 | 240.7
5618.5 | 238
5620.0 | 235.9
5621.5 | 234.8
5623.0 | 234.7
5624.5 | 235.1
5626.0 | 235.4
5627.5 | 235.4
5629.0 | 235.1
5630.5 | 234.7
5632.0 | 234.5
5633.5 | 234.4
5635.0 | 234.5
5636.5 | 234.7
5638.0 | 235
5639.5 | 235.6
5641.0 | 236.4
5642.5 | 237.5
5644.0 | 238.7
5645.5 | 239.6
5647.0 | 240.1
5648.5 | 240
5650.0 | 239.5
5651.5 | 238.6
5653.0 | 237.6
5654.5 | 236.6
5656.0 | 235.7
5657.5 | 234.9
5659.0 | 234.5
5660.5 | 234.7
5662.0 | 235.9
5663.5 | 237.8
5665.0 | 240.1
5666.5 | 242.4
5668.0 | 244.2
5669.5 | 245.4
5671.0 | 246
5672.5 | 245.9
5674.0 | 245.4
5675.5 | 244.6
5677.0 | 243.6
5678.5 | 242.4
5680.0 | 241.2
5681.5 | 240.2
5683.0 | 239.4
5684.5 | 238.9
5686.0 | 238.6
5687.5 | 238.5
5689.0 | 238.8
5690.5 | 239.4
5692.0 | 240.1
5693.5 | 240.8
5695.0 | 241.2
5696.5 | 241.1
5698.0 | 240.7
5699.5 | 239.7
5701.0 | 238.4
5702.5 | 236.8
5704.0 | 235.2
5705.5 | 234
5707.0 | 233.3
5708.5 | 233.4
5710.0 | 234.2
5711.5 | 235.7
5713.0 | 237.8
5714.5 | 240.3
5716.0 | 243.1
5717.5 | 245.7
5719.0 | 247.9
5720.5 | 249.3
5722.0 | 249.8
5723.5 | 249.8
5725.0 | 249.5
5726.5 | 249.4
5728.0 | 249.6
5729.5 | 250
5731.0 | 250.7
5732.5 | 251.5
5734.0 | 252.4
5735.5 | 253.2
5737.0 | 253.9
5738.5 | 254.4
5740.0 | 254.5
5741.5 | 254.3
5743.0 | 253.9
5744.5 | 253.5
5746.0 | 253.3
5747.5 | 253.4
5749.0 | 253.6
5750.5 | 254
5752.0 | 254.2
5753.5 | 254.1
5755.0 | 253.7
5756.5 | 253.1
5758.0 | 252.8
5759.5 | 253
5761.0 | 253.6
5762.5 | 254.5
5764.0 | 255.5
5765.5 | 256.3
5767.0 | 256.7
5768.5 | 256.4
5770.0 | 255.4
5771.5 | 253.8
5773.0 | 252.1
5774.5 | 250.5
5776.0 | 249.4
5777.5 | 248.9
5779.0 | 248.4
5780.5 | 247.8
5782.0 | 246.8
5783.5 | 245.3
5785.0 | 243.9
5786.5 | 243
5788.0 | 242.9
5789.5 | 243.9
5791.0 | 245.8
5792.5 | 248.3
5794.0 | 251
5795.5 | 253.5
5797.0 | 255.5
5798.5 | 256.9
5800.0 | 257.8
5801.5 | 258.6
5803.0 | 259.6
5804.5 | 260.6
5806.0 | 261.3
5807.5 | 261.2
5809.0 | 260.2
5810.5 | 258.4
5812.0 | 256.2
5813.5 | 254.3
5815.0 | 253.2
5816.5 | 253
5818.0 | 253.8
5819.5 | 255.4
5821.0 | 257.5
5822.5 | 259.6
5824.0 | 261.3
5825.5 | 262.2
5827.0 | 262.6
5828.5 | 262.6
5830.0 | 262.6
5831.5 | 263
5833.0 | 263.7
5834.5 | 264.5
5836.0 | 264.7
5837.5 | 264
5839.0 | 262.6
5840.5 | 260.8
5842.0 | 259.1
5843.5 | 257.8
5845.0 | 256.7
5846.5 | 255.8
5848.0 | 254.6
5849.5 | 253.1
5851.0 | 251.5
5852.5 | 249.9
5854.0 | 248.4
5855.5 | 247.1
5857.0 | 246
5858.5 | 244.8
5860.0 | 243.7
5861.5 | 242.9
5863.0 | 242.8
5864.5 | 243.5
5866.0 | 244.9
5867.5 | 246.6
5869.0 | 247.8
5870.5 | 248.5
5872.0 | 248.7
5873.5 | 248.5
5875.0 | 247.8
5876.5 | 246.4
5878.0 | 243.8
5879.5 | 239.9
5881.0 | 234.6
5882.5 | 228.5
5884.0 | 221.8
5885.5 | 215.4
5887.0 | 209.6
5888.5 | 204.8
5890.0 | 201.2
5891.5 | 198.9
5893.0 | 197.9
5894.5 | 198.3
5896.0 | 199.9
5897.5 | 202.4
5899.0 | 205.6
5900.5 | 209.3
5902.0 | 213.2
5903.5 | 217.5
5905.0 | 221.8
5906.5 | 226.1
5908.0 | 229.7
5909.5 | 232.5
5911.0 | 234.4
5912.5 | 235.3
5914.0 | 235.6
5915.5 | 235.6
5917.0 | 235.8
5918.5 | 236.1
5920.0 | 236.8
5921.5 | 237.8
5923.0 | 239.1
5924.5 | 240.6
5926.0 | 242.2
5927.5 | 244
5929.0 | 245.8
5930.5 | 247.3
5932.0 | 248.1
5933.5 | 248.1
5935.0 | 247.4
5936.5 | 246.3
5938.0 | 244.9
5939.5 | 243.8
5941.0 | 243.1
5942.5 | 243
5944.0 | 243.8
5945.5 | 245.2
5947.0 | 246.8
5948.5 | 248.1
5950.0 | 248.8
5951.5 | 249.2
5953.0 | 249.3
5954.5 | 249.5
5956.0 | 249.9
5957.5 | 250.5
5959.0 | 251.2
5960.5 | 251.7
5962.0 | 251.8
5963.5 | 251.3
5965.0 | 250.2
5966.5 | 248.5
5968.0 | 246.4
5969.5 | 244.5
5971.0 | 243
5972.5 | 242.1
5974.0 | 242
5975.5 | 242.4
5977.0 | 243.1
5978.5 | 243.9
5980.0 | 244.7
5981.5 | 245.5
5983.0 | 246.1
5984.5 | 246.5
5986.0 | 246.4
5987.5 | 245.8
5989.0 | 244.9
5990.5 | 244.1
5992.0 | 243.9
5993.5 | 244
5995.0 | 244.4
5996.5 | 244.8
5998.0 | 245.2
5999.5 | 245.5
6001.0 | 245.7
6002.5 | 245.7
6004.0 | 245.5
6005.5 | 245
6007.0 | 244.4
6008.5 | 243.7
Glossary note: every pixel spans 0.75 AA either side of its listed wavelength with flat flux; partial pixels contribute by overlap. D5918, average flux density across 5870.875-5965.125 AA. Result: 235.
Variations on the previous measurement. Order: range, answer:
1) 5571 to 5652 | 236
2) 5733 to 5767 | 254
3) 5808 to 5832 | 258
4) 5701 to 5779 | 249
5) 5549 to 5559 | 247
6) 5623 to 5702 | 239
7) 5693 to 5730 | 242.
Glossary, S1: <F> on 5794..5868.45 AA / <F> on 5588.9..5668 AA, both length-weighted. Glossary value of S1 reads 1.08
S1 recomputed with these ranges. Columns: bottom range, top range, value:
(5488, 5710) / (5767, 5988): 1.03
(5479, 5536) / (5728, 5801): 1.06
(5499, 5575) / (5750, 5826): 1.05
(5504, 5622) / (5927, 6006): 1.03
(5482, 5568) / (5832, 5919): 0.99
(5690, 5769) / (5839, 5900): 0.95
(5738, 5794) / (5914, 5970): 0.98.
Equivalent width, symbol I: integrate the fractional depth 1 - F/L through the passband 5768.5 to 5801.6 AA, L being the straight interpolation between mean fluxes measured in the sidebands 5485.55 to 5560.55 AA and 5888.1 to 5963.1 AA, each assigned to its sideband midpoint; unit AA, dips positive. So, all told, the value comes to -1.93 AA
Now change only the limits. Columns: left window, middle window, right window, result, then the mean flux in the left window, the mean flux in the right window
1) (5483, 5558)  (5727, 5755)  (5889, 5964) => -1.9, 239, 235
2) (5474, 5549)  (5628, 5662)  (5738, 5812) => 1.3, 238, 253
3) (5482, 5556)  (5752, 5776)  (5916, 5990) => -1.1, 239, 245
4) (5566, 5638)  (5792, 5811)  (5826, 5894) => -1.2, 236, 244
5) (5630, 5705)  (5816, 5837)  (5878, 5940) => -2.6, 239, 228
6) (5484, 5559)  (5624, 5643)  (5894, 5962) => 0.3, 239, 237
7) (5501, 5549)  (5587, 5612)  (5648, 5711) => 0.7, 239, 239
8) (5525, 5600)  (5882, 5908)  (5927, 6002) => 3.7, 238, 246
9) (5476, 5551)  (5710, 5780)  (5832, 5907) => -4.0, 238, 237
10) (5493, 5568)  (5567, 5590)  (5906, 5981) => 0.3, 240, 244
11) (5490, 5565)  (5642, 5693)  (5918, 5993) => 0.4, 240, 246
